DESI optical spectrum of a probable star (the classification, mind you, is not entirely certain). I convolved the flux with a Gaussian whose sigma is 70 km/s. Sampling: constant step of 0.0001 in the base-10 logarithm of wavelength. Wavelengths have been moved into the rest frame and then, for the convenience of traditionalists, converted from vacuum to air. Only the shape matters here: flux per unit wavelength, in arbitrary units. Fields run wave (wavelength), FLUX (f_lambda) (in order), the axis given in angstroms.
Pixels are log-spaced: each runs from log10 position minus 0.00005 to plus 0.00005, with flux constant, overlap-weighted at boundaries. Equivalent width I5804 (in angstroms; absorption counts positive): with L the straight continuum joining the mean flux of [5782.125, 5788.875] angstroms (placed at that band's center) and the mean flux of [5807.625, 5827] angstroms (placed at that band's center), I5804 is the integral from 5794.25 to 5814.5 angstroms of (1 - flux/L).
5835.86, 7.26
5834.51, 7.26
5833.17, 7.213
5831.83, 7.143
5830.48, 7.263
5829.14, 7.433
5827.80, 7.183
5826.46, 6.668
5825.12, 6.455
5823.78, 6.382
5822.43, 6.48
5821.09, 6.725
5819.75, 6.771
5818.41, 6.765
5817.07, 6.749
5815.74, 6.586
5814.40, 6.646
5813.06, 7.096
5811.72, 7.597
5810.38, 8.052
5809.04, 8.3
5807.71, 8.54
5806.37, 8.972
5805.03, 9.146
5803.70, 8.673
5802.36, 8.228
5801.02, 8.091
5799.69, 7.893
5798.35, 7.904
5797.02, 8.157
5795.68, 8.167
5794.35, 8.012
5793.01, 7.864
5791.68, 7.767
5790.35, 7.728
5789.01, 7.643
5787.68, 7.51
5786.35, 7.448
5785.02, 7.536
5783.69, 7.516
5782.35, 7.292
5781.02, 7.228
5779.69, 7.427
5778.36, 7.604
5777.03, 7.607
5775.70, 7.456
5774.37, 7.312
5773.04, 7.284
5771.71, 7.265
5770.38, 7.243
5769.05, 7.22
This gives -2.6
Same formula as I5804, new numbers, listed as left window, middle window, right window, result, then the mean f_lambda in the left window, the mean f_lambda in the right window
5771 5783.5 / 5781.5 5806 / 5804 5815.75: -0.8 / 7.39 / 7.98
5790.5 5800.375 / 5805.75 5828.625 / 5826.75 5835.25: 1.1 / 7.96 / 7.22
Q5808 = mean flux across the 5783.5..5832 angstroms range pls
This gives 7.55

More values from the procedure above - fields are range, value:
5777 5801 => 7.7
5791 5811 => 8.25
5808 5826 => 7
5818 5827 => 6.6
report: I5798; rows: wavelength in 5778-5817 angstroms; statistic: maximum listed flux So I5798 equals 9.146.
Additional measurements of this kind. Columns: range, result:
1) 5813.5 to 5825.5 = 6.771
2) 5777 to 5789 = 7.607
